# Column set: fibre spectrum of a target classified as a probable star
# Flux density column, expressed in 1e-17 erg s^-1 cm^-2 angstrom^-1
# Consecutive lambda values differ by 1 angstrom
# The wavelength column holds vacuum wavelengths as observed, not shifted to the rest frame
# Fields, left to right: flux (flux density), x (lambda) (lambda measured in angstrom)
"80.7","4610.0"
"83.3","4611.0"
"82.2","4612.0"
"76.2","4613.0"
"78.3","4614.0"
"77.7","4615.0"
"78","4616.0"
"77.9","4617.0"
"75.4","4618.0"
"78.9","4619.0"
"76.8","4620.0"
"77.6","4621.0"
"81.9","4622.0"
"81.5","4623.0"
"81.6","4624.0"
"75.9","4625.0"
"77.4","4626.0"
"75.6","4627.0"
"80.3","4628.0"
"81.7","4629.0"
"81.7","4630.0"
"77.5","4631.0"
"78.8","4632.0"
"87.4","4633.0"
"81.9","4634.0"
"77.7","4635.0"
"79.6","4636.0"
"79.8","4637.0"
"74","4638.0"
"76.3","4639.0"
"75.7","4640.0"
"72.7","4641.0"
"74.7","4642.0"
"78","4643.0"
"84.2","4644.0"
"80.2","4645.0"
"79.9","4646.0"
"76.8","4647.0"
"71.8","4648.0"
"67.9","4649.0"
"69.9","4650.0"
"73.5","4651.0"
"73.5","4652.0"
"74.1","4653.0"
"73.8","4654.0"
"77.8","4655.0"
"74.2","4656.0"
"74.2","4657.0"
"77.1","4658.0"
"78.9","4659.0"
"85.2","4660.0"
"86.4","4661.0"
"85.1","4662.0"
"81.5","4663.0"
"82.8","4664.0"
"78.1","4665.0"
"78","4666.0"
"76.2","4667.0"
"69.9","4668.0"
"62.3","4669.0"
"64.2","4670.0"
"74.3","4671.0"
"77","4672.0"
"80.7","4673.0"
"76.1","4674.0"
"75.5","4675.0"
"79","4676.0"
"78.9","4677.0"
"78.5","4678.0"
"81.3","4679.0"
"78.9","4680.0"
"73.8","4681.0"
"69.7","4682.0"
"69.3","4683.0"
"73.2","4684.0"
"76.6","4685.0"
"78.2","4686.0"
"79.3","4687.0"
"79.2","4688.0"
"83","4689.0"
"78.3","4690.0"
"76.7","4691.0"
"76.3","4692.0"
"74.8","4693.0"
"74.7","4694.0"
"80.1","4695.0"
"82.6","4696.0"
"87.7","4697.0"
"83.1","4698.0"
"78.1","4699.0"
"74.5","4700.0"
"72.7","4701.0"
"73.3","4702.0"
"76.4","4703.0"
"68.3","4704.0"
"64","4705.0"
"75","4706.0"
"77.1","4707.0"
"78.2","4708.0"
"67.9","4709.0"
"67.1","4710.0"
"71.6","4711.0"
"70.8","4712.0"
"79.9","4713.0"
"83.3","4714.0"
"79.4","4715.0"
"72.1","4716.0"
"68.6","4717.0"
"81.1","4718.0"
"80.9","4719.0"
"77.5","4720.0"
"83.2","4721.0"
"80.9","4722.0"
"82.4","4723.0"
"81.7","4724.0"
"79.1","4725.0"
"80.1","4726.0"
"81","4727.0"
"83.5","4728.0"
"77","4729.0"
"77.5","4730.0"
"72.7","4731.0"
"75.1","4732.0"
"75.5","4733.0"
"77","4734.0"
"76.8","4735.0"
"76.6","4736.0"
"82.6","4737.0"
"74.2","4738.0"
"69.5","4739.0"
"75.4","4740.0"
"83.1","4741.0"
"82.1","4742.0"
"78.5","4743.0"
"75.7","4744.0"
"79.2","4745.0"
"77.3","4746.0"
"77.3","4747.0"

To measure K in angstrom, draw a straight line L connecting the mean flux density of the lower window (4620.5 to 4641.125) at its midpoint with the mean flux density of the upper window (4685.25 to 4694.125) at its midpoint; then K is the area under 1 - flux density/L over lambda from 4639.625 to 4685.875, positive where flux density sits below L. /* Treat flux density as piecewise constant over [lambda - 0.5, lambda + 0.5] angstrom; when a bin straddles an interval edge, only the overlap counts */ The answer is 1.3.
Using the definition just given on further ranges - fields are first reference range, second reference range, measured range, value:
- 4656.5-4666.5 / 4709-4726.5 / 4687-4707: 0.4 angstrom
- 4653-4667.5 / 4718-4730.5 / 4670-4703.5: 1.0 angstrom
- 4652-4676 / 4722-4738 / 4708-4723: 0.3 angstrom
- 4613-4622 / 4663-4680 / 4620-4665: -0.7 angstrom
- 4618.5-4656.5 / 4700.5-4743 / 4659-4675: 0.0 angstrom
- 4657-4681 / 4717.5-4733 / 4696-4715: 0.8 angstrom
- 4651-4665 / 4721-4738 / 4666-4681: 0.6 angstrom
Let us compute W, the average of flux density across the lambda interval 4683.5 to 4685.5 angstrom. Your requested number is 74.9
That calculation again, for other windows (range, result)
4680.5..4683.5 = 70.9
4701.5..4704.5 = 72.7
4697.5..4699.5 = 80.6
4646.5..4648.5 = 74.3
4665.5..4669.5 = 71.6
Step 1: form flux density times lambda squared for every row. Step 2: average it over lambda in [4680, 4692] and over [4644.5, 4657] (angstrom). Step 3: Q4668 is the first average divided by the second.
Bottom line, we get 1.04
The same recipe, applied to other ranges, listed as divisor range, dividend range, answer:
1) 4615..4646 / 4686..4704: 1.02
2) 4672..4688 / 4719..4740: 1.04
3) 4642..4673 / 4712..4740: 1.05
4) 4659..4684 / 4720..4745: 1.05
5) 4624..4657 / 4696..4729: 1.03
